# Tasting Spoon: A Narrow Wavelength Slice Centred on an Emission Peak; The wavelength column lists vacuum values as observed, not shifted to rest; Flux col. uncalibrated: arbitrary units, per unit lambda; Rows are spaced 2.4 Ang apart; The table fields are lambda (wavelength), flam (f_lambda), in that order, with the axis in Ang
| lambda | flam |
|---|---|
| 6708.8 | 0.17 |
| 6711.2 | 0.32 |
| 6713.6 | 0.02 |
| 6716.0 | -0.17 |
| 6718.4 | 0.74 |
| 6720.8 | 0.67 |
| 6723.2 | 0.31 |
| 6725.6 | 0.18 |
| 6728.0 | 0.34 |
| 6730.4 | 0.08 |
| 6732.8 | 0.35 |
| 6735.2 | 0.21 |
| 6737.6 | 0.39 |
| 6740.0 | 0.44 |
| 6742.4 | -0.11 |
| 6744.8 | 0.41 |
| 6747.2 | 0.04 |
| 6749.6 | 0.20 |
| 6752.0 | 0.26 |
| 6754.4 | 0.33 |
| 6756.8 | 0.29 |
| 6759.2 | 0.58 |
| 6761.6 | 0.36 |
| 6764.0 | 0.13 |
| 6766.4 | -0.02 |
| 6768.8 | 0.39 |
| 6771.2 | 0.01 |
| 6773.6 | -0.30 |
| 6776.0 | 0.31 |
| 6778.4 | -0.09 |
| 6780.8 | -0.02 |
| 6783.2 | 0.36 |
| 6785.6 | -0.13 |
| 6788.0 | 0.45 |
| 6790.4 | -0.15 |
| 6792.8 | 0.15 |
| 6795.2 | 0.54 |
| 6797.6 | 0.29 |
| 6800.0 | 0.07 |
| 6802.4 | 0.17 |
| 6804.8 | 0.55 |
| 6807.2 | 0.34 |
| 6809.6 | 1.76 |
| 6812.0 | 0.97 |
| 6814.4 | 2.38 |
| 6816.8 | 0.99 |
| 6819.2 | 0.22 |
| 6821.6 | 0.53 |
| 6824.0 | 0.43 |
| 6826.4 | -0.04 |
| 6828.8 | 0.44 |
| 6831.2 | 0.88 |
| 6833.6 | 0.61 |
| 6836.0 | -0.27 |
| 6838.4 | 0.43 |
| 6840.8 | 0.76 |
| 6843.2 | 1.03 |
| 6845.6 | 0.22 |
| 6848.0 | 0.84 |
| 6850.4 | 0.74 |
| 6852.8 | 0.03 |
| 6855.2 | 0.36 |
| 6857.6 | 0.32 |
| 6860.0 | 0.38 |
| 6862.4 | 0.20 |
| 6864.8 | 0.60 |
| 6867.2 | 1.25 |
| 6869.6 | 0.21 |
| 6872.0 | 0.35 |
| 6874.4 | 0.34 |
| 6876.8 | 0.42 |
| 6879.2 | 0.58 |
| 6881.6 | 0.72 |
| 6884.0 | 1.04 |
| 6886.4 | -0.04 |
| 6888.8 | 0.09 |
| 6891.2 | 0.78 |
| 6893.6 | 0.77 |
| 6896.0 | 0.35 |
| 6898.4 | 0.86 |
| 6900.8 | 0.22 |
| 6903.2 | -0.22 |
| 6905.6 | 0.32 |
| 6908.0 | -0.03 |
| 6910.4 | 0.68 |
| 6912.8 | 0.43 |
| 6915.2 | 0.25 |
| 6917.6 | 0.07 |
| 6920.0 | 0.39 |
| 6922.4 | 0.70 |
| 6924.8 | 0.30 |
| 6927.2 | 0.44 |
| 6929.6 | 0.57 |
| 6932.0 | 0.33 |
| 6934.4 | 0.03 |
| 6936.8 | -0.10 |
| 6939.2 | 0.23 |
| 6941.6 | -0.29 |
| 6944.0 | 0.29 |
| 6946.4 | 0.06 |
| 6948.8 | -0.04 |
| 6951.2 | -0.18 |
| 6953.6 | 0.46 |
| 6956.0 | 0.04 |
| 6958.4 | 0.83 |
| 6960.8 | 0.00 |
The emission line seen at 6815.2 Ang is [O II] 3727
